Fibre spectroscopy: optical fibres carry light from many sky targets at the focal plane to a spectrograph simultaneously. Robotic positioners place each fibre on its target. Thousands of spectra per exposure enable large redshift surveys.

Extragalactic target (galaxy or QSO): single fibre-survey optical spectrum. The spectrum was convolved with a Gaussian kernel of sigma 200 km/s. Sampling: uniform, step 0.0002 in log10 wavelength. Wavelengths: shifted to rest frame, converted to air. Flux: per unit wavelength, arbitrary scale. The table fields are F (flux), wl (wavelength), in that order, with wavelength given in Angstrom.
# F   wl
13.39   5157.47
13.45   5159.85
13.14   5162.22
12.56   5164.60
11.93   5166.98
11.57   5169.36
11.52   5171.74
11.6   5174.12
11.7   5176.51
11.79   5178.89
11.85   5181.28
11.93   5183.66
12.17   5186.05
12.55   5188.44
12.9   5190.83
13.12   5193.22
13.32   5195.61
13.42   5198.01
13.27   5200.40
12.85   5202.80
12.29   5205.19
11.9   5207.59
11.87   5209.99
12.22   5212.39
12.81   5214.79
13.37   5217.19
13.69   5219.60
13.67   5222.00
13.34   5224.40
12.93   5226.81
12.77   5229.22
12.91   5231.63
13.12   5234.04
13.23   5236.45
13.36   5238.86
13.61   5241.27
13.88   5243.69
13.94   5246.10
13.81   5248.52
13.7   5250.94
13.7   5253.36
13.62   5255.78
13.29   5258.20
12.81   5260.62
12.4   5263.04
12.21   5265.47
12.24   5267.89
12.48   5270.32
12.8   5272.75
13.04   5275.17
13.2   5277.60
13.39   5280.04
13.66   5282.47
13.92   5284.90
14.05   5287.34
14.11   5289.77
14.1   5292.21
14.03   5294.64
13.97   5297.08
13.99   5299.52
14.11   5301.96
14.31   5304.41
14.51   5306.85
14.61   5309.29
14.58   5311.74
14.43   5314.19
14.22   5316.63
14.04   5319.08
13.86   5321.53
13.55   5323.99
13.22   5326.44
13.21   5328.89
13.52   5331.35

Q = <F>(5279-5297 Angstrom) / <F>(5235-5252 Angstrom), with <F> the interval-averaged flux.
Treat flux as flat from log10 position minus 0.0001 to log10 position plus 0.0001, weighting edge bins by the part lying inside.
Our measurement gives 1.0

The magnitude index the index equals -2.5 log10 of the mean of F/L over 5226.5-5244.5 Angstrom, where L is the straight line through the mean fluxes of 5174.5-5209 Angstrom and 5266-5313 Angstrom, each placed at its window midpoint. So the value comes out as -0.016 mag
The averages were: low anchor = 12.5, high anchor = 13.7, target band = 13.2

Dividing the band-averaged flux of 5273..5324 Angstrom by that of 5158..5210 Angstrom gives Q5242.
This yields 1.13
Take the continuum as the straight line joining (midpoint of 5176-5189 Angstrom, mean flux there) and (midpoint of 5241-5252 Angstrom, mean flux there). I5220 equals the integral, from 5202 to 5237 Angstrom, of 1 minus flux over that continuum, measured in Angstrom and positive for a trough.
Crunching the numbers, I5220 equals 0.5 Angstrom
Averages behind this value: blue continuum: 12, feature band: 12.9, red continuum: 13.8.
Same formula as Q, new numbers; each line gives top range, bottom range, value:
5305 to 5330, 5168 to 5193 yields 1.17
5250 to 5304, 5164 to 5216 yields 1.09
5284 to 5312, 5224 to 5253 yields 1.06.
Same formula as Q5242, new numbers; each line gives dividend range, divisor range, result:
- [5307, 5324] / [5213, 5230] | 1.08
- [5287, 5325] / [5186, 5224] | 1.10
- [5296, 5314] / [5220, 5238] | 1.09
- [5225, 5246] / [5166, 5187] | 1.13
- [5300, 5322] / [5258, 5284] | 1.11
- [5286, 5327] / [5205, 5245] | 1.08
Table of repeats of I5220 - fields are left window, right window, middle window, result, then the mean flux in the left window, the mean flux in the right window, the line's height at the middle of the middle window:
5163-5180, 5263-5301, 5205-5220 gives -0.2 Angstrom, 11.8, 13.4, 12.4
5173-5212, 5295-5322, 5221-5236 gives -0.2 Angstrom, 12.4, 14.2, 13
